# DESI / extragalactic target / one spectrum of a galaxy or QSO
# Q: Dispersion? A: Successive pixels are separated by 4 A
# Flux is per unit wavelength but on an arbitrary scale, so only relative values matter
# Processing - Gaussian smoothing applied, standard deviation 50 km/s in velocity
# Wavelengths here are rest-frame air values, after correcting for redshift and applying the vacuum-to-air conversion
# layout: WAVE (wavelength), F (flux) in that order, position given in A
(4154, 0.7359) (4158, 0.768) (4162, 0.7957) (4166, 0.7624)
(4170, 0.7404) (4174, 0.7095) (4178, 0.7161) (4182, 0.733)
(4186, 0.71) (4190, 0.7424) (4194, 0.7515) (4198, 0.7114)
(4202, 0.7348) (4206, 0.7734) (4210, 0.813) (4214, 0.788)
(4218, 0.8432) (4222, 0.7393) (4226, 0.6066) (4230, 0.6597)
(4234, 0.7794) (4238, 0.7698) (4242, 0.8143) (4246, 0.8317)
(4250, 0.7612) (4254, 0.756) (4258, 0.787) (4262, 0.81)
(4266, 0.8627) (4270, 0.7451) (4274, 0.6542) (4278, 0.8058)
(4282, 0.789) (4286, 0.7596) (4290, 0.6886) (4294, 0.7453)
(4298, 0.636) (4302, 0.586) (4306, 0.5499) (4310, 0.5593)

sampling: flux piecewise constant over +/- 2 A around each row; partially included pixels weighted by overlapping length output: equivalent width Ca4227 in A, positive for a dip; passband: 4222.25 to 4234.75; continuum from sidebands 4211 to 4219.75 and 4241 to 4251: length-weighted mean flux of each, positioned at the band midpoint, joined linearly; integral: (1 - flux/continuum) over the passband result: 2.0 A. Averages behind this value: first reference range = 0.815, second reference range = 0.805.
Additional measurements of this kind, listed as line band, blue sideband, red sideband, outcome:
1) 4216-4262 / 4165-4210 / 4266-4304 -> -2.1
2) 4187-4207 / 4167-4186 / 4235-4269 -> 0.1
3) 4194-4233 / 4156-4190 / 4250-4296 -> 0.4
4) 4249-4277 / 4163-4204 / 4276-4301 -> -1.5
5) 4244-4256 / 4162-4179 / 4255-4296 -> -0.4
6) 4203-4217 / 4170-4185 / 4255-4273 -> -0.8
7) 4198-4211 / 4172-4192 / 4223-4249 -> -0.5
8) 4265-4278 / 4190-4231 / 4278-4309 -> -1.0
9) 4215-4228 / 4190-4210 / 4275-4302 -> 0.2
